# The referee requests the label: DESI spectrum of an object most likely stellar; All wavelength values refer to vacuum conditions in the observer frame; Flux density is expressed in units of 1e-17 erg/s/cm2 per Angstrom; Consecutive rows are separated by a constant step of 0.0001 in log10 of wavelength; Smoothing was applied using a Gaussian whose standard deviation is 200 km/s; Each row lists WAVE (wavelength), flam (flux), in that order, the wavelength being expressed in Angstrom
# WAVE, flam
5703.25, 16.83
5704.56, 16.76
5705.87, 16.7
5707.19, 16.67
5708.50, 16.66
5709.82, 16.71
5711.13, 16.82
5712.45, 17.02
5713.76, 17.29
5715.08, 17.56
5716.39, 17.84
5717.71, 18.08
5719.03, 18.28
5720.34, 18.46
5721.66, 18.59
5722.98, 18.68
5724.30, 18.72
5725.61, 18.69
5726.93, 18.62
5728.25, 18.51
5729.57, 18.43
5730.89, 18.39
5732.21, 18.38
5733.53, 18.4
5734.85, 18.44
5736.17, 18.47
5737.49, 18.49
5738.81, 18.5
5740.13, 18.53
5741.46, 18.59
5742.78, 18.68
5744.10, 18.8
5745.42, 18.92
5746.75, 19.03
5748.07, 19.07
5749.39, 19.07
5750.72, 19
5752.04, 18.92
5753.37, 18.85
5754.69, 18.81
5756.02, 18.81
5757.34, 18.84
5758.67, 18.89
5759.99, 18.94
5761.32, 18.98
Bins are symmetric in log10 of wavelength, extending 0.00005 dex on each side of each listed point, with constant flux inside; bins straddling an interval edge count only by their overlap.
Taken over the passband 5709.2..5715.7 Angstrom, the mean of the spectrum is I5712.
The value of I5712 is 17.1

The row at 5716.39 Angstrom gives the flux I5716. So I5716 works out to 17.84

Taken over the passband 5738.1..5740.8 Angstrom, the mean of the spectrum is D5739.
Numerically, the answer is 18.5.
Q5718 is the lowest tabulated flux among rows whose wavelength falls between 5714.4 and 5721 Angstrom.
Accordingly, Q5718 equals 17.56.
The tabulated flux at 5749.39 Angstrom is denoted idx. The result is 19.07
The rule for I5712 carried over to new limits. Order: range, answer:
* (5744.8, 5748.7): 19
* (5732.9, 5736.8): 18.4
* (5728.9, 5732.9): 18.4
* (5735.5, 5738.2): 18.5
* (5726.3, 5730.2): 18.5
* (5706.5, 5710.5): 16.7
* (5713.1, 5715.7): 17.4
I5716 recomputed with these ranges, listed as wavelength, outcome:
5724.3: 18.72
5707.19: 16.67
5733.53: 18.4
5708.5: 16.66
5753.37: 18.85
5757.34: 18.84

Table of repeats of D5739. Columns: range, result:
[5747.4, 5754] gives 19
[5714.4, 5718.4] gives 17.8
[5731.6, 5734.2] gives 18.4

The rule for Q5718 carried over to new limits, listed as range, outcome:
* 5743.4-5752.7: 18.8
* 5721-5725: 18.59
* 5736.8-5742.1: 18.49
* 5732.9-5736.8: 18.4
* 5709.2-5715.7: 16.71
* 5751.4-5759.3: 18.81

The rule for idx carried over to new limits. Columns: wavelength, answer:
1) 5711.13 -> 16.82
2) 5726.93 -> 18.62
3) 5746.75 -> 19.03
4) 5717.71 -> 18.08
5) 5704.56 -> 16.76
